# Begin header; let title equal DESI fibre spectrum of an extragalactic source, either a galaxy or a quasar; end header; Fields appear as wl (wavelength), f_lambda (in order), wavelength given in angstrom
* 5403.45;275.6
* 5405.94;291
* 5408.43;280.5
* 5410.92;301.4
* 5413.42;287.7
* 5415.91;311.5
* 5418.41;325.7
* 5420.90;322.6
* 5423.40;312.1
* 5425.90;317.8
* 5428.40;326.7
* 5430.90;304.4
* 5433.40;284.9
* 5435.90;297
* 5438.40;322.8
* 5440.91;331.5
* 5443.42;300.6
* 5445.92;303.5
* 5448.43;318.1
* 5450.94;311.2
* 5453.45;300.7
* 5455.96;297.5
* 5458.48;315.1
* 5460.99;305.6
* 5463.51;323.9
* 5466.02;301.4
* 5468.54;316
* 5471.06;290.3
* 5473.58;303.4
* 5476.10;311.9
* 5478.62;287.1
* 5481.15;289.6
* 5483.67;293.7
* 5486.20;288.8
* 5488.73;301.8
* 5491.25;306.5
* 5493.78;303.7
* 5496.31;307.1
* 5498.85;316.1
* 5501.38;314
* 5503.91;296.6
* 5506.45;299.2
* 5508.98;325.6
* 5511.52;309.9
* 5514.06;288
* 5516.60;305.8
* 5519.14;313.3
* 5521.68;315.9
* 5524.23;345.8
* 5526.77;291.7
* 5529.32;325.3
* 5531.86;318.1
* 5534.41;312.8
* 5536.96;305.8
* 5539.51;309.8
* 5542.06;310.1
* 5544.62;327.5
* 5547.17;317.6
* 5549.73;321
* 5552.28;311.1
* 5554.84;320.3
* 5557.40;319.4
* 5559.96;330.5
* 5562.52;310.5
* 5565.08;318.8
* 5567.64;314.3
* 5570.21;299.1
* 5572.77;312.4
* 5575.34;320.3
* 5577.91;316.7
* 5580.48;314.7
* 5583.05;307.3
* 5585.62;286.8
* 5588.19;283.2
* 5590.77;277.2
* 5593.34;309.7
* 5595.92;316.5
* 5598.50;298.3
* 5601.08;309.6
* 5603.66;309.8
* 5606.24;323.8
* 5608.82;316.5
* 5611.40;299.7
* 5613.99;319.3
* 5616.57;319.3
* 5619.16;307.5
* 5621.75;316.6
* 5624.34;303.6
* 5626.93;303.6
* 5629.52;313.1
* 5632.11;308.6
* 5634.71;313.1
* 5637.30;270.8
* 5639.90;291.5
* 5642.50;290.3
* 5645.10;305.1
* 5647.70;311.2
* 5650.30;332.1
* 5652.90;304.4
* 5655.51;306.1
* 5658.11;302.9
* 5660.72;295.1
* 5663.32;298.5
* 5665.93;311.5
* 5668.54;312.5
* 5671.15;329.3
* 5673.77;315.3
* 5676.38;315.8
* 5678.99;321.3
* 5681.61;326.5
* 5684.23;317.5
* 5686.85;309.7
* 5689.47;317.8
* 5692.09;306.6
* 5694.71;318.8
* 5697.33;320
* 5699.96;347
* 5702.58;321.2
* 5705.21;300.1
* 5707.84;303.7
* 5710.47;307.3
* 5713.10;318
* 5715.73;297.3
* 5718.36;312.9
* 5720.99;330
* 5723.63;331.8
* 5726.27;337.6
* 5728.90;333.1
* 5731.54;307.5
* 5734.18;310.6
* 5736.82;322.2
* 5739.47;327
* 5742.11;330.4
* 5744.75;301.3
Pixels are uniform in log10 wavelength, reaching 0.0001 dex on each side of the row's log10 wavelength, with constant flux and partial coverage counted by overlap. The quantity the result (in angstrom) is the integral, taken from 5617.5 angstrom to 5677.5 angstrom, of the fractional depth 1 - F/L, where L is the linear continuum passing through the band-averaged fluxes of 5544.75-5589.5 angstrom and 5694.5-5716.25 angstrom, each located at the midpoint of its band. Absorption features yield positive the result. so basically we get 1.4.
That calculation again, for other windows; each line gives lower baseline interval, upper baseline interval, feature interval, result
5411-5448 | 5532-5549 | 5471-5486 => 0.8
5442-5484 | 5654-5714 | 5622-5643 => 0.8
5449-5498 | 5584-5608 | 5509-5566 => -2.4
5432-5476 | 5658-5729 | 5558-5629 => 0.8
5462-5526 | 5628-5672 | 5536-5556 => -0.6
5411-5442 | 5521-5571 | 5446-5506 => 1.8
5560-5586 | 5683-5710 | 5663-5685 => -0.1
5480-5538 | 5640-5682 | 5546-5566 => -0.7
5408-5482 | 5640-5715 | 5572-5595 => 0.5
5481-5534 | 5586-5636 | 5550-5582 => -0.8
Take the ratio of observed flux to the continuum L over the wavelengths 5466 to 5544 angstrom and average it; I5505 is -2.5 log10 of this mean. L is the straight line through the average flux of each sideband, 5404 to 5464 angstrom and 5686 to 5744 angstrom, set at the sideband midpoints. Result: 0.012 mag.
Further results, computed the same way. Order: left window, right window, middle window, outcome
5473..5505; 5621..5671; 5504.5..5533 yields -0.035 mag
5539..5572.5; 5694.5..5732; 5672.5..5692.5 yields 0.007 mag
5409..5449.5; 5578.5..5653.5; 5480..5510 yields 0.018 mag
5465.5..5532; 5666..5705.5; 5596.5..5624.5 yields 0.007 mag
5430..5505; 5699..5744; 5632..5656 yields 0.043 mag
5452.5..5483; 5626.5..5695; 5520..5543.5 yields -0.034 mag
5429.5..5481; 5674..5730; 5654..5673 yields 0.030 mag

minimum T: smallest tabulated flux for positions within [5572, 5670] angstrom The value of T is 270.8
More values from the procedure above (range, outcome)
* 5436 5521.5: 287.1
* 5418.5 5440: 284.9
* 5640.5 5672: 290.3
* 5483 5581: 288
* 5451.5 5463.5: 297.5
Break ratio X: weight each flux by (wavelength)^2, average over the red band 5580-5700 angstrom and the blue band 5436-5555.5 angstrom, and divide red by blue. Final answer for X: 1.1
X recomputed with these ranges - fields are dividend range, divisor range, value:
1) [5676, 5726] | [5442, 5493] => 1.14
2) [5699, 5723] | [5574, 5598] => 1.09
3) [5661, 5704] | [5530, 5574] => 1.05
